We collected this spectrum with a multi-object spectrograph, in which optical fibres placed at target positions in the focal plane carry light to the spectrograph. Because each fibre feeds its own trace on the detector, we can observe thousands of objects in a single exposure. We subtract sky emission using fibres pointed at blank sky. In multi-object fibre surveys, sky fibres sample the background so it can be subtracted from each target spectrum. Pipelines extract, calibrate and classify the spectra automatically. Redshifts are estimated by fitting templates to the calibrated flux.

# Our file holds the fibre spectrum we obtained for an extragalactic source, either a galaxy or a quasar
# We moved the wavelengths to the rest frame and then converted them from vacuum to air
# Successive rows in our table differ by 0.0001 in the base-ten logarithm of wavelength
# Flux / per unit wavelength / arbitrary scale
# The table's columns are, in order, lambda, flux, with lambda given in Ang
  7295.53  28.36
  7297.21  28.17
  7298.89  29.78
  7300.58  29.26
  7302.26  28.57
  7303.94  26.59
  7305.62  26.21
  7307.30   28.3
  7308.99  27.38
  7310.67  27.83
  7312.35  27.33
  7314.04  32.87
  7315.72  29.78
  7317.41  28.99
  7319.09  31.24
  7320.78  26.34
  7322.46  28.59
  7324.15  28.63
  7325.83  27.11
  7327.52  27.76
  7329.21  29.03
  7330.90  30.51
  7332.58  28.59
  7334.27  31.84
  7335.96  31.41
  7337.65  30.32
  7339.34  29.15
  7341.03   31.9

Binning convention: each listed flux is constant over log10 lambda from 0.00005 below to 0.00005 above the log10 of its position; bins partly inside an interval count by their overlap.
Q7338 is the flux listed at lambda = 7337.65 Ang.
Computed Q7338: 30.32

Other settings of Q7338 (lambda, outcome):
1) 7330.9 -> 30.51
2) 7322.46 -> 28.59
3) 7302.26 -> 28.57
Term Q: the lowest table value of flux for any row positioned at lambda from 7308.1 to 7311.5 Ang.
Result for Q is 27.38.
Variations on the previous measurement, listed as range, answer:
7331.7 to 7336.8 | 28.59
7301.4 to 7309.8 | 26.21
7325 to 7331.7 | 27.11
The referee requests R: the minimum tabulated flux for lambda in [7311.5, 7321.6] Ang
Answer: 26.34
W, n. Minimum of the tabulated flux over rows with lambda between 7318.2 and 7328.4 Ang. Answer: 26.34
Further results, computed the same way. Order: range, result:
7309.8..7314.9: 27.33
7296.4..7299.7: 28.17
